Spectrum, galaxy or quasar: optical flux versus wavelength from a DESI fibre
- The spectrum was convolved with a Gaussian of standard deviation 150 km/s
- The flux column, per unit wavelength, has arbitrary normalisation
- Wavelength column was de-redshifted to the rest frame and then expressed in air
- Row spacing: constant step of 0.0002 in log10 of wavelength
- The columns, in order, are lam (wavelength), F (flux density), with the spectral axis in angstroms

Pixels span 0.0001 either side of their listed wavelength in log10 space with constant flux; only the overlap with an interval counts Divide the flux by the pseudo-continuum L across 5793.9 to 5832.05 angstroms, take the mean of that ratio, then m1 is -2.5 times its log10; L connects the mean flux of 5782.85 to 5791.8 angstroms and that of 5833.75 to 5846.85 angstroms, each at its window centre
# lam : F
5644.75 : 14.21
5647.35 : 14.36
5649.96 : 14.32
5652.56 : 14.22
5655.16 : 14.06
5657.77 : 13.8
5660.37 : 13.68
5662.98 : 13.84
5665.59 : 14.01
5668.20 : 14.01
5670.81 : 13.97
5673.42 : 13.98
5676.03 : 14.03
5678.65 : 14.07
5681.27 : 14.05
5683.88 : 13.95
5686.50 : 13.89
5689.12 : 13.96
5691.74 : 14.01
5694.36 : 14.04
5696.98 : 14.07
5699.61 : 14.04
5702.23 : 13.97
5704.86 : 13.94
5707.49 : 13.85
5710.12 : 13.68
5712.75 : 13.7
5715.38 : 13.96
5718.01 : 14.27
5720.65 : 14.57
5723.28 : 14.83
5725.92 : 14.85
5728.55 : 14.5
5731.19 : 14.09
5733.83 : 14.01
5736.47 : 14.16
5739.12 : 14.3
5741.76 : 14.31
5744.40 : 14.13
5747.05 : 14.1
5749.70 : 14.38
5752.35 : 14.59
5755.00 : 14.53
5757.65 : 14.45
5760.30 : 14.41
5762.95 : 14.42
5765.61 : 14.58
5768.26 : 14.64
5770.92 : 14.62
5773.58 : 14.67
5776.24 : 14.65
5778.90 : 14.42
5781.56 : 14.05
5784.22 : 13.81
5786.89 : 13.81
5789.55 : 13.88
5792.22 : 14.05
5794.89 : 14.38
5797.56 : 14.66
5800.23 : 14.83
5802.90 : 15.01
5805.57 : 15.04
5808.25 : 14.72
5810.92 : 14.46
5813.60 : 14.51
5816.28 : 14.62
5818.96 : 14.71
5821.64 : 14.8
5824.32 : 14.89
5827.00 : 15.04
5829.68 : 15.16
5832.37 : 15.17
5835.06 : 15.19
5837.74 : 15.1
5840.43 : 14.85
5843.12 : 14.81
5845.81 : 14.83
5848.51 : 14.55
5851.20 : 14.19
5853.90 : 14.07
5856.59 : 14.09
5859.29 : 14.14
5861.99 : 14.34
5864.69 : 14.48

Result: -0.03 mag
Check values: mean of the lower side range 13.9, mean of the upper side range 15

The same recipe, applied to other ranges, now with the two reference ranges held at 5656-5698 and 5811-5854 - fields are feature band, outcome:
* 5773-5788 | 0.02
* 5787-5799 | 0.03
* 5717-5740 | -0.01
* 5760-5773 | -0.01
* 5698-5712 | 0.02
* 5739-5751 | 0.01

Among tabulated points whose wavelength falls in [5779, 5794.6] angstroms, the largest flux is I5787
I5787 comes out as 14.05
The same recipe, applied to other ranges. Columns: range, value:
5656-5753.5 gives 14.85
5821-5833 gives 15.17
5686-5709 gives 14.07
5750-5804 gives 15.01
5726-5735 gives 14.5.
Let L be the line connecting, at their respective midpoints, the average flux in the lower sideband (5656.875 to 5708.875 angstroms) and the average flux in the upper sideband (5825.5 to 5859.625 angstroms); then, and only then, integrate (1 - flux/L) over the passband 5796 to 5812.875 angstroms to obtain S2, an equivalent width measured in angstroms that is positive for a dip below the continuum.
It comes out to -0.3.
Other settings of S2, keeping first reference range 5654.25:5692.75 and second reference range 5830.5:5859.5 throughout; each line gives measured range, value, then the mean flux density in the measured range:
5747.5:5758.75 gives -0.1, 14.5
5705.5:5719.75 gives 0.2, 13.9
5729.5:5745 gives 0.0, 14.2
